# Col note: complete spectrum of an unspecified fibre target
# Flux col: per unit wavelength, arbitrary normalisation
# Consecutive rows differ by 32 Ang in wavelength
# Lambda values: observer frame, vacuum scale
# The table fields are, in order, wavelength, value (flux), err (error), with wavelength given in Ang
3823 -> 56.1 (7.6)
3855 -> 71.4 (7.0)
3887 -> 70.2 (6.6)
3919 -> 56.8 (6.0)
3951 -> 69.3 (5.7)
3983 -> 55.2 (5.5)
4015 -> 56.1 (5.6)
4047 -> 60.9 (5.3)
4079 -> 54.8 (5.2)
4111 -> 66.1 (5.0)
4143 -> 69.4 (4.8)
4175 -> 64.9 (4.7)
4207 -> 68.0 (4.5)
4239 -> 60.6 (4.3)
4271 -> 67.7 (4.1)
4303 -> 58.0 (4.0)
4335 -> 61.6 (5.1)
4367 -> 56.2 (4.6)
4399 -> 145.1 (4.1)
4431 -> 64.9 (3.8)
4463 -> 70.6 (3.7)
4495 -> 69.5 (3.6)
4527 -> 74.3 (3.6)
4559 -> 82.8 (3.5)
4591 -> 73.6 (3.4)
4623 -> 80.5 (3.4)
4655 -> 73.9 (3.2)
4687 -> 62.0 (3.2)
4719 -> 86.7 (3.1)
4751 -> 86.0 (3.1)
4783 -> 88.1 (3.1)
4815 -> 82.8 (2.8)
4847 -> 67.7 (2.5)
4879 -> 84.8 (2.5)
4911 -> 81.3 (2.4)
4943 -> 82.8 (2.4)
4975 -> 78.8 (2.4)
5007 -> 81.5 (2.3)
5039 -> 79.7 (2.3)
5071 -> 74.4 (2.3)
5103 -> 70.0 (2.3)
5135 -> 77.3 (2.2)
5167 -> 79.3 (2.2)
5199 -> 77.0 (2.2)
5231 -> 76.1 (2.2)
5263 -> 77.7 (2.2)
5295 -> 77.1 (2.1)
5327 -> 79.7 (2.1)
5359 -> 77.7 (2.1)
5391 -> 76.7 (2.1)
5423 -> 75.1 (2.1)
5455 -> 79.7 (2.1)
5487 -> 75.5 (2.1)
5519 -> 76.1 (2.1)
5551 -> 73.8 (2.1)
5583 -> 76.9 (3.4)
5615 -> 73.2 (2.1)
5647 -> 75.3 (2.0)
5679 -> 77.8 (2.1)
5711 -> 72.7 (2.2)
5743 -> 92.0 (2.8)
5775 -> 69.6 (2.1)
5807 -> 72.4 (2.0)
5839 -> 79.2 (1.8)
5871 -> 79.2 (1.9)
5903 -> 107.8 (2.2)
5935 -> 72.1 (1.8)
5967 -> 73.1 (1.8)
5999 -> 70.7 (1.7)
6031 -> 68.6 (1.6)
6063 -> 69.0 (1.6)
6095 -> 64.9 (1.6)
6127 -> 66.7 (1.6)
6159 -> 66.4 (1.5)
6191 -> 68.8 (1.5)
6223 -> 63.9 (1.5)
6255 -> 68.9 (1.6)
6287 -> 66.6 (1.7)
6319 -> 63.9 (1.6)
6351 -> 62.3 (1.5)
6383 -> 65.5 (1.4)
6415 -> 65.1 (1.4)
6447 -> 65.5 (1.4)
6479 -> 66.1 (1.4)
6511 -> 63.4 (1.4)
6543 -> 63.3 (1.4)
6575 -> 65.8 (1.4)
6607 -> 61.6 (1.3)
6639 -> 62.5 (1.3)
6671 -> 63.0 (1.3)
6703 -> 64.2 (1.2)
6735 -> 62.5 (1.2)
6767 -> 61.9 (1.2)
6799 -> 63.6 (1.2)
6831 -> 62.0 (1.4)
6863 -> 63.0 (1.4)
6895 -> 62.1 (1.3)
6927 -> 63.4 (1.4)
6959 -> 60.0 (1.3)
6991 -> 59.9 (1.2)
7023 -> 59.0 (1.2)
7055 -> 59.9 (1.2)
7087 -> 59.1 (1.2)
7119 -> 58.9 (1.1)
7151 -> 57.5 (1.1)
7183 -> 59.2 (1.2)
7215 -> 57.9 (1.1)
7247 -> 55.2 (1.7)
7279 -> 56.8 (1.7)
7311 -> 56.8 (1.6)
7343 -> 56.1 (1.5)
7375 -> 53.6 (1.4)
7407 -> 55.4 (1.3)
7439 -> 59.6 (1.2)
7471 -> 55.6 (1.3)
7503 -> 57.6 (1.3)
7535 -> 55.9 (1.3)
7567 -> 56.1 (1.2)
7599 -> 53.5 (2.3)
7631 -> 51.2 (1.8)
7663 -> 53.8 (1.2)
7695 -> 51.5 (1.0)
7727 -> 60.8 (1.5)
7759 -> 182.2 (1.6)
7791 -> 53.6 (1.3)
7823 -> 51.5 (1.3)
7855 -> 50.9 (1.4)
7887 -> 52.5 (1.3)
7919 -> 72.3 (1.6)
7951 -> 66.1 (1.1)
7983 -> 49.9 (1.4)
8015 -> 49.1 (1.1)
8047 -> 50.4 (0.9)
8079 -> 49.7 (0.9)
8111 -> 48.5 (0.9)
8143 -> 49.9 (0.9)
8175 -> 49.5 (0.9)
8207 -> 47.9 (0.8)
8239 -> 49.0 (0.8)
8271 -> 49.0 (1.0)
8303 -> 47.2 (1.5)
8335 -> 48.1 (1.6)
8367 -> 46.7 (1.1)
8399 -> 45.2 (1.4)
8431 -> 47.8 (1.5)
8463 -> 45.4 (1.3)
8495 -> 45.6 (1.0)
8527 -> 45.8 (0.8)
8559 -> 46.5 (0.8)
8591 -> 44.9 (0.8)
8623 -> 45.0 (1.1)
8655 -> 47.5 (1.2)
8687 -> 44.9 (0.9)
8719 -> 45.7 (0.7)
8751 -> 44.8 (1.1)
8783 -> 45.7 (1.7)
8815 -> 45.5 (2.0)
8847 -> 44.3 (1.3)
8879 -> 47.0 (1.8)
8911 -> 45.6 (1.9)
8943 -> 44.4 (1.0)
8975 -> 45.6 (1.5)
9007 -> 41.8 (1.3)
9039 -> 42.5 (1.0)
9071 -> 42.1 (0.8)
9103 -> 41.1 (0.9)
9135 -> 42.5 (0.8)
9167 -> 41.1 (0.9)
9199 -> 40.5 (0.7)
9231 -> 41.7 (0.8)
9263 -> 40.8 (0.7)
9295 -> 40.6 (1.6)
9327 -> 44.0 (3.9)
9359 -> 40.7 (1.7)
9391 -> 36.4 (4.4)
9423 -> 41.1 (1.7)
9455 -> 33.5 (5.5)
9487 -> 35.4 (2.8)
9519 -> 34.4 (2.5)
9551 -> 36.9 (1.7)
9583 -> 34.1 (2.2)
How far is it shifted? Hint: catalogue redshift 0.180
